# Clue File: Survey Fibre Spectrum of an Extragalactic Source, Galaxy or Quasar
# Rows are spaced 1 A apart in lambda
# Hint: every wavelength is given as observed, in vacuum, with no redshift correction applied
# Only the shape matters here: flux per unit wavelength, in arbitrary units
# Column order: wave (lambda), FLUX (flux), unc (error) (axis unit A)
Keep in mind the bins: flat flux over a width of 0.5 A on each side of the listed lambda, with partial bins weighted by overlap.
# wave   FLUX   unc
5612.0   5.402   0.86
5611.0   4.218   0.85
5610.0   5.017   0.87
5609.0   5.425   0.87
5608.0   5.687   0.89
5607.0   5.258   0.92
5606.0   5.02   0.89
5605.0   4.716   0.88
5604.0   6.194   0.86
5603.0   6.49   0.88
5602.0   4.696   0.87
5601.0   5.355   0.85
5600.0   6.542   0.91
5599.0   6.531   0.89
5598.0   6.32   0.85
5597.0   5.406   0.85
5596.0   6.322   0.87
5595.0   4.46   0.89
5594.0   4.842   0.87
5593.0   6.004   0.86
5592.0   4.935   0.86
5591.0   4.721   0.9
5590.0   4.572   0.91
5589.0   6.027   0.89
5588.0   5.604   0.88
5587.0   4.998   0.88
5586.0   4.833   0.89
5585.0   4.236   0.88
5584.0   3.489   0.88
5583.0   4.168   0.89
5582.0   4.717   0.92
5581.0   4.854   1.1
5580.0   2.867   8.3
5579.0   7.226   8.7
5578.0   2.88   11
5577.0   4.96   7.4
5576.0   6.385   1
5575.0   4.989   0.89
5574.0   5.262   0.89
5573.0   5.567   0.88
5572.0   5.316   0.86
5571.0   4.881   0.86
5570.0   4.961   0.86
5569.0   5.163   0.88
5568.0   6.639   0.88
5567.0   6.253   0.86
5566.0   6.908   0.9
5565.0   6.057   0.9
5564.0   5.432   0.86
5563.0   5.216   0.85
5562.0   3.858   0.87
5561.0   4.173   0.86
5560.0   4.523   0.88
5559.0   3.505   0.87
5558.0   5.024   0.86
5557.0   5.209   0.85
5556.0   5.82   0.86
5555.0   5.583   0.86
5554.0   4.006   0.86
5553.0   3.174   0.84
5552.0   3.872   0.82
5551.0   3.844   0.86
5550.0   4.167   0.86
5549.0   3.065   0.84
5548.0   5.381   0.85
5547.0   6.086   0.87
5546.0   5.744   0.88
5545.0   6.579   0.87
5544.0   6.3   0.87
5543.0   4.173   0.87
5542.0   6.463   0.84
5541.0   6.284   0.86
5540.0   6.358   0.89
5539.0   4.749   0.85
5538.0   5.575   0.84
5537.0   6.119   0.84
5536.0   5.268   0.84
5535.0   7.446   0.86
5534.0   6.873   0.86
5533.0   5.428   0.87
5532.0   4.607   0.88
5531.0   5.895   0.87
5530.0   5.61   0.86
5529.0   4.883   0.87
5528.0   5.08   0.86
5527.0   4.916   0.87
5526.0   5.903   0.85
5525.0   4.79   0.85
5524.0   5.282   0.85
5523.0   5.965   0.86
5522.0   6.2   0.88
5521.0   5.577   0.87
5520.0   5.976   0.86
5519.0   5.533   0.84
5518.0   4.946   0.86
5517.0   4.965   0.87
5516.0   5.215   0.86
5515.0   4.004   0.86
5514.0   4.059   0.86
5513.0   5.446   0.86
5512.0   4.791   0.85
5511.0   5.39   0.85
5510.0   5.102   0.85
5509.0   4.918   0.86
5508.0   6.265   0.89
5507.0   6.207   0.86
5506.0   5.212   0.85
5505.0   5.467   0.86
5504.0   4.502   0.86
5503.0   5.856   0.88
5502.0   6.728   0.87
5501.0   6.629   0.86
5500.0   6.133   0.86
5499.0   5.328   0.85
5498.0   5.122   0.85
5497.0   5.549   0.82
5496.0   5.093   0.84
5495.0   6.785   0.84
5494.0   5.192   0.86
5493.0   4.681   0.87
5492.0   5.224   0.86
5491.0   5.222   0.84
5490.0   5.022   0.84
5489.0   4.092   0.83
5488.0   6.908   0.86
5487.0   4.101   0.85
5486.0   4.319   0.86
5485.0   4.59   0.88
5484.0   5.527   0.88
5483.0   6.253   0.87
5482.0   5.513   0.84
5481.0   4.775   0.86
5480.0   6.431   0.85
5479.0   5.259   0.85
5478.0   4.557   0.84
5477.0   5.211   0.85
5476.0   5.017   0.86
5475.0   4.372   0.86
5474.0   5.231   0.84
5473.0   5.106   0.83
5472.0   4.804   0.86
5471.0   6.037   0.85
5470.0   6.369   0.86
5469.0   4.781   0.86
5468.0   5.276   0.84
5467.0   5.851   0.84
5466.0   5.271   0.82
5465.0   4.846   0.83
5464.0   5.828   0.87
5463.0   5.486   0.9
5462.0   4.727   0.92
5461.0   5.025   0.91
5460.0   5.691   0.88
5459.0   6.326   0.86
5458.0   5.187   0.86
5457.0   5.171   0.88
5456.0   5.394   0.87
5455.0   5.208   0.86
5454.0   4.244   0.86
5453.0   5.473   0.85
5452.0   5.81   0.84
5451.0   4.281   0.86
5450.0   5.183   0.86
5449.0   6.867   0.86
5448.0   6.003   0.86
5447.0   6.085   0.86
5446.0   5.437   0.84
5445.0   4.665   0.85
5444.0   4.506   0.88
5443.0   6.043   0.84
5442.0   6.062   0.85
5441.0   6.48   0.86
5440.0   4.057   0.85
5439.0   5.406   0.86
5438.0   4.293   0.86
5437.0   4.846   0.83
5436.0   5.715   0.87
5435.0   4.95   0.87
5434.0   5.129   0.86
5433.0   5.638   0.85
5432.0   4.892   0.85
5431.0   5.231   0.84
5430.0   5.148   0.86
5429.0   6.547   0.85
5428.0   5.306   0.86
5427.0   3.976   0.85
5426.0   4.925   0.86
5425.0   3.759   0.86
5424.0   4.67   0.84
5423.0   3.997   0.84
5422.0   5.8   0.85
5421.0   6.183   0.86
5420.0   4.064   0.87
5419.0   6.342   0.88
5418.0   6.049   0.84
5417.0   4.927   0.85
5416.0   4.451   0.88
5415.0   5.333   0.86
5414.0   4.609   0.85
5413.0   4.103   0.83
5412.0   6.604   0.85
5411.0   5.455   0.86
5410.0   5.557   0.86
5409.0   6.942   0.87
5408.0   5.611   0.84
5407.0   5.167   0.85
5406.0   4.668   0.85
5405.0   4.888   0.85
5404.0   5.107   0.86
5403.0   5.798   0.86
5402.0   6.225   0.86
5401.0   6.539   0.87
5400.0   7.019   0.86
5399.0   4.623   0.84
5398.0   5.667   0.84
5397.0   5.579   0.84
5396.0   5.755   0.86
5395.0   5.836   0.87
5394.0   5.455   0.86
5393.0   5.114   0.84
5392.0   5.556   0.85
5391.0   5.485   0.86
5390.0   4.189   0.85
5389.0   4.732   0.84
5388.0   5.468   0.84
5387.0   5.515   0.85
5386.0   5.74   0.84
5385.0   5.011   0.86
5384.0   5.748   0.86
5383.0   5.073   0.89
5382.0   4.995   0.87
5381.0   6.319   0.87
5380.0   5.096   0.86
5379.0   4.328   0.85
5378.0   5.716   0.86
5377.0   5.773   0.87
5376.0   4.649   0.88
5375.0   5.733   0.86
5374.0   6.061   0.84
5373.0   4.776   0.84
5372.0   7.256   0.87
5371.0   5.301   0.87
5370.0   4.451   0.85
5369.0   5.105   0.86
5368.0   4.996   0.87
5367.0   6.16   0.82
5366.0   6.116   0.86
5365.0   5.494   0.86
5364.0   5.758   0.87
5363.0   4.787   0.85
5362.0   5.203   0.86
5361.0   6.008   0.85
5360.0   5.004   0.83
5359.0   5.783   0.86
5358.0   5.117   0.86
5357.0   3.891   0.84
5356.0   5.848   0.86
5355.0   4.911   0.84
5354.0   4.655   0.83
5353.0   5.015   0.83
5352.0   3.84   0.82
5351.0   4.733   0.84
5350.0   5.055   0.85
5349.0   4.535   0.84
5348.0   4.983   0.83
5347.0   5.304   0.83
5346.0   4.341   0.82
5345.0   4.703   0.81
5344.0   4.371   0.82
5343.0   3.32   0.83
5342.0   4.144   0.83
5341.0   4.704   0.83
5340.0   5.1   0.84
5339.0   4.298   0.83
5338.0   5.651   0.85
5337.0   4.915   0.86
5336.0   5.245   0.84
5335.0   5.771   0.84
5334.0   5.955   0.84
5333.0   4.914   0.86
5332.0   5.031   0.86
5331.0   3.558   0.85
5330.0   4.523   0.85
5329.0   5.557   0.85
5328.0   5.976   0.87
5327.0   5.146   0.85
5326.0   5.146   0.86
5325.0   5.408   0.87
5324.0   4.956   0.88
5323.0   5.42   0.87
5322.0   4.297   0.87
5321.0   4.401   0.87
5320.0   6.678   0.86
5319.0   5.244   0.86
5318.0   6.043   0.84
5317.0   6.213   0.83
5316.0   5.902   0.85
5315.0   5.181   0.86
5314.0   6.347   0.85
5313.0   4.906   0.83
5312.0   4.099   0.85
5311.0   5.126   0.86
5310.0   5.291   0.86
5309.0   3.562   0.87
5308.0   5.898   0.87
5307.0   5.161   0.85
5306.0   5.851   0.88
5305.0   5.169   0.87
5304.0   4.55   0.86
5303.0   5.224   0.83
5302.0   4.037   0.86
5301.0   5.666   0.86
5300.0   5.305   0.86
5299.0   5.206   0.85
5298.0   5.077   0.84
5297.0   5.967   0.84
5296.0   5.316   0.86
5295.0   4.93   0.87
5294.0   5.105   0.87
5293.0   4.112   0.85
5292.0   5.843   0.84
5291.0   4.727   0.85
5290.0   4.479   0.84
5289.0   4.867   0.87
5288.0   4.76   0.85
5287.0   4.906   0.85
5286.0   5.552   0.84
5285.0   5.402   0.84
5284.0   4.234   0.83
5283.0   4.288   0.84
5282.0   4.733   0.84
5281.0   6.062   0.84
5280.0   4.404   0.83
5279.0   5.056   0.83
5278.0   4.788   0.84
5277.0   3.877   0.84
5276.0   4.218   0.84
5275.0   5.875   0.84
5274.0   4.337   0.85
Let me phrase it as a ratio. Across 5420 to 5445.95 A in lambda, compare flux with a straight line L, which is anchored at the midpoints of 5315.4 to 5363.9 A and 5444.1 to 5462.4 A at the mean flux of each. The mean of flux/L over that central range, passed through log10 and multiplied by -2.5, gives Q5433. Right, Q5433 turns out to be 0.04 mag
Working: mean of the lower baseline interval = 5.04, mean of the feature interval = 5.11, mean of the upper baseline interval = 5.36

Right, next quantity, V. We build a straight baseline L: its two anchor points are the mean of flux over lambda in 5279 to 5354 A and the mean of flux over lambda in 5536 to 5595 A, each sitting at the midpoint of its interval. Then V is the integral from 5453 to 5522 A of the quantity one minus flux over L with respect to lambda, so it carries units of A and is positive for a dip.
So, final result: -3.50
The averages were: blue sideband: 5.02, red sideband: 5.08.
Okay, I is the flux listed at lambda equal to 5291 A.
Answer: 4.727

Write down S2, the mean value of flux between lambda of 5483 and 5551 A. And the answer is 5.41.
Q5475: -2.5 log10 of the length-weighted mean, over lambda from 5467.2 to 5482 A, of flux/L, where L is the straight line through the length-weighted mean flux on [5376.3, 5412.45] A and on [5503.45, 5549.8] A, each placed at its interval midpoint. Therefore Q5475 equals 0.04 mag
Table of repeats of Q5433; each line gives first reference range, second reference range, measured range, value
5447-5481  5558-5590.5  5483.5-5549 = -0.054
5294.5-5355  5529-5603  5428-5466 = -0.043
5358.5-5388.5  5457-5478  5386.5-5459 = 0.009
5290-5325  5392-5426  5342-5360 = 0.121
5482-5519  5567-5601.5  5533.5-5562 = 0.016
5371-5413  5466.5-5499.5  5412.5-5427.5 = 0.117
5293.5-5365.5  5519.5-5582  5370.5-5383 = -0.074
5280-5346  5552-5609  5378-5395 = -0.039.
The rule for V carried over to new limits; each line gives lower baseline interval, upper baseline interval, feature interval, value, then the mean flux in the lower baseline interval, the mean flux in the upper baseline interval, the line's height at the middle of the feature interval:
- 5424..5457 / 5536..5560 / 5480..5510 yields -1.63 A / 5.23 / 5.08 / 5.15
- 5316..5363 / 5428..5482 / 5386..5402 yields -1.12 A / 5.03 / 5.33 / 5.17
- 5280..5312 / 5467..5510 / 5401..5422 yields -0.83 A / 5.02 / 5.38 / 5.23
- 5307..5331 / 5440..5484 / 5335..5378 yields 1.52 A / 5.24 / 5.38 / 5.28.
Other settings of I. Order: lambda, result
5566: 6.908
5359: 5.783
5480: 6.431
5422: 5.8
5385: 5.011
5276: 4.218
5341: 4.704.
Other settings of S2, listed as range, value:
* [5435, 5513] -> 5.35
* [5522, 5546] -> 5.69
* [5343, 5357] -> 4.71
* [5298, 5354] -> 5.03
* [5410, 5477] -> 5.25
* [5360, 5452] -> 5.36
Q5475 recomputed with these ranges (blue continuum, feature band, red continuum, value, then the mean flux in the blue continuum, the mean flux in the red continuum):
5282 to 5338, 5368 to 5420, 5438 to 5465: -0.03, 5.14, 5.38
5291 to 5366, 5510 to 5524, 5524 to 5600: -0.01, 5.08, 5.21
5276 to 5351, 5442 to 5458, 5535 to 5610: -0.05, 5.02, 5.21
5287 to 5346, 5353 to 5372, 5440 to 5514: -0.03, 5.07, 5.37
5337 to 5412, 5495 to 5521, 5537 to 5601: -0.05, 5.26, 5.15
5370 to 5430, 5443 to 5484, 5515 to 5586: -0.01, 5.37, 5.19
